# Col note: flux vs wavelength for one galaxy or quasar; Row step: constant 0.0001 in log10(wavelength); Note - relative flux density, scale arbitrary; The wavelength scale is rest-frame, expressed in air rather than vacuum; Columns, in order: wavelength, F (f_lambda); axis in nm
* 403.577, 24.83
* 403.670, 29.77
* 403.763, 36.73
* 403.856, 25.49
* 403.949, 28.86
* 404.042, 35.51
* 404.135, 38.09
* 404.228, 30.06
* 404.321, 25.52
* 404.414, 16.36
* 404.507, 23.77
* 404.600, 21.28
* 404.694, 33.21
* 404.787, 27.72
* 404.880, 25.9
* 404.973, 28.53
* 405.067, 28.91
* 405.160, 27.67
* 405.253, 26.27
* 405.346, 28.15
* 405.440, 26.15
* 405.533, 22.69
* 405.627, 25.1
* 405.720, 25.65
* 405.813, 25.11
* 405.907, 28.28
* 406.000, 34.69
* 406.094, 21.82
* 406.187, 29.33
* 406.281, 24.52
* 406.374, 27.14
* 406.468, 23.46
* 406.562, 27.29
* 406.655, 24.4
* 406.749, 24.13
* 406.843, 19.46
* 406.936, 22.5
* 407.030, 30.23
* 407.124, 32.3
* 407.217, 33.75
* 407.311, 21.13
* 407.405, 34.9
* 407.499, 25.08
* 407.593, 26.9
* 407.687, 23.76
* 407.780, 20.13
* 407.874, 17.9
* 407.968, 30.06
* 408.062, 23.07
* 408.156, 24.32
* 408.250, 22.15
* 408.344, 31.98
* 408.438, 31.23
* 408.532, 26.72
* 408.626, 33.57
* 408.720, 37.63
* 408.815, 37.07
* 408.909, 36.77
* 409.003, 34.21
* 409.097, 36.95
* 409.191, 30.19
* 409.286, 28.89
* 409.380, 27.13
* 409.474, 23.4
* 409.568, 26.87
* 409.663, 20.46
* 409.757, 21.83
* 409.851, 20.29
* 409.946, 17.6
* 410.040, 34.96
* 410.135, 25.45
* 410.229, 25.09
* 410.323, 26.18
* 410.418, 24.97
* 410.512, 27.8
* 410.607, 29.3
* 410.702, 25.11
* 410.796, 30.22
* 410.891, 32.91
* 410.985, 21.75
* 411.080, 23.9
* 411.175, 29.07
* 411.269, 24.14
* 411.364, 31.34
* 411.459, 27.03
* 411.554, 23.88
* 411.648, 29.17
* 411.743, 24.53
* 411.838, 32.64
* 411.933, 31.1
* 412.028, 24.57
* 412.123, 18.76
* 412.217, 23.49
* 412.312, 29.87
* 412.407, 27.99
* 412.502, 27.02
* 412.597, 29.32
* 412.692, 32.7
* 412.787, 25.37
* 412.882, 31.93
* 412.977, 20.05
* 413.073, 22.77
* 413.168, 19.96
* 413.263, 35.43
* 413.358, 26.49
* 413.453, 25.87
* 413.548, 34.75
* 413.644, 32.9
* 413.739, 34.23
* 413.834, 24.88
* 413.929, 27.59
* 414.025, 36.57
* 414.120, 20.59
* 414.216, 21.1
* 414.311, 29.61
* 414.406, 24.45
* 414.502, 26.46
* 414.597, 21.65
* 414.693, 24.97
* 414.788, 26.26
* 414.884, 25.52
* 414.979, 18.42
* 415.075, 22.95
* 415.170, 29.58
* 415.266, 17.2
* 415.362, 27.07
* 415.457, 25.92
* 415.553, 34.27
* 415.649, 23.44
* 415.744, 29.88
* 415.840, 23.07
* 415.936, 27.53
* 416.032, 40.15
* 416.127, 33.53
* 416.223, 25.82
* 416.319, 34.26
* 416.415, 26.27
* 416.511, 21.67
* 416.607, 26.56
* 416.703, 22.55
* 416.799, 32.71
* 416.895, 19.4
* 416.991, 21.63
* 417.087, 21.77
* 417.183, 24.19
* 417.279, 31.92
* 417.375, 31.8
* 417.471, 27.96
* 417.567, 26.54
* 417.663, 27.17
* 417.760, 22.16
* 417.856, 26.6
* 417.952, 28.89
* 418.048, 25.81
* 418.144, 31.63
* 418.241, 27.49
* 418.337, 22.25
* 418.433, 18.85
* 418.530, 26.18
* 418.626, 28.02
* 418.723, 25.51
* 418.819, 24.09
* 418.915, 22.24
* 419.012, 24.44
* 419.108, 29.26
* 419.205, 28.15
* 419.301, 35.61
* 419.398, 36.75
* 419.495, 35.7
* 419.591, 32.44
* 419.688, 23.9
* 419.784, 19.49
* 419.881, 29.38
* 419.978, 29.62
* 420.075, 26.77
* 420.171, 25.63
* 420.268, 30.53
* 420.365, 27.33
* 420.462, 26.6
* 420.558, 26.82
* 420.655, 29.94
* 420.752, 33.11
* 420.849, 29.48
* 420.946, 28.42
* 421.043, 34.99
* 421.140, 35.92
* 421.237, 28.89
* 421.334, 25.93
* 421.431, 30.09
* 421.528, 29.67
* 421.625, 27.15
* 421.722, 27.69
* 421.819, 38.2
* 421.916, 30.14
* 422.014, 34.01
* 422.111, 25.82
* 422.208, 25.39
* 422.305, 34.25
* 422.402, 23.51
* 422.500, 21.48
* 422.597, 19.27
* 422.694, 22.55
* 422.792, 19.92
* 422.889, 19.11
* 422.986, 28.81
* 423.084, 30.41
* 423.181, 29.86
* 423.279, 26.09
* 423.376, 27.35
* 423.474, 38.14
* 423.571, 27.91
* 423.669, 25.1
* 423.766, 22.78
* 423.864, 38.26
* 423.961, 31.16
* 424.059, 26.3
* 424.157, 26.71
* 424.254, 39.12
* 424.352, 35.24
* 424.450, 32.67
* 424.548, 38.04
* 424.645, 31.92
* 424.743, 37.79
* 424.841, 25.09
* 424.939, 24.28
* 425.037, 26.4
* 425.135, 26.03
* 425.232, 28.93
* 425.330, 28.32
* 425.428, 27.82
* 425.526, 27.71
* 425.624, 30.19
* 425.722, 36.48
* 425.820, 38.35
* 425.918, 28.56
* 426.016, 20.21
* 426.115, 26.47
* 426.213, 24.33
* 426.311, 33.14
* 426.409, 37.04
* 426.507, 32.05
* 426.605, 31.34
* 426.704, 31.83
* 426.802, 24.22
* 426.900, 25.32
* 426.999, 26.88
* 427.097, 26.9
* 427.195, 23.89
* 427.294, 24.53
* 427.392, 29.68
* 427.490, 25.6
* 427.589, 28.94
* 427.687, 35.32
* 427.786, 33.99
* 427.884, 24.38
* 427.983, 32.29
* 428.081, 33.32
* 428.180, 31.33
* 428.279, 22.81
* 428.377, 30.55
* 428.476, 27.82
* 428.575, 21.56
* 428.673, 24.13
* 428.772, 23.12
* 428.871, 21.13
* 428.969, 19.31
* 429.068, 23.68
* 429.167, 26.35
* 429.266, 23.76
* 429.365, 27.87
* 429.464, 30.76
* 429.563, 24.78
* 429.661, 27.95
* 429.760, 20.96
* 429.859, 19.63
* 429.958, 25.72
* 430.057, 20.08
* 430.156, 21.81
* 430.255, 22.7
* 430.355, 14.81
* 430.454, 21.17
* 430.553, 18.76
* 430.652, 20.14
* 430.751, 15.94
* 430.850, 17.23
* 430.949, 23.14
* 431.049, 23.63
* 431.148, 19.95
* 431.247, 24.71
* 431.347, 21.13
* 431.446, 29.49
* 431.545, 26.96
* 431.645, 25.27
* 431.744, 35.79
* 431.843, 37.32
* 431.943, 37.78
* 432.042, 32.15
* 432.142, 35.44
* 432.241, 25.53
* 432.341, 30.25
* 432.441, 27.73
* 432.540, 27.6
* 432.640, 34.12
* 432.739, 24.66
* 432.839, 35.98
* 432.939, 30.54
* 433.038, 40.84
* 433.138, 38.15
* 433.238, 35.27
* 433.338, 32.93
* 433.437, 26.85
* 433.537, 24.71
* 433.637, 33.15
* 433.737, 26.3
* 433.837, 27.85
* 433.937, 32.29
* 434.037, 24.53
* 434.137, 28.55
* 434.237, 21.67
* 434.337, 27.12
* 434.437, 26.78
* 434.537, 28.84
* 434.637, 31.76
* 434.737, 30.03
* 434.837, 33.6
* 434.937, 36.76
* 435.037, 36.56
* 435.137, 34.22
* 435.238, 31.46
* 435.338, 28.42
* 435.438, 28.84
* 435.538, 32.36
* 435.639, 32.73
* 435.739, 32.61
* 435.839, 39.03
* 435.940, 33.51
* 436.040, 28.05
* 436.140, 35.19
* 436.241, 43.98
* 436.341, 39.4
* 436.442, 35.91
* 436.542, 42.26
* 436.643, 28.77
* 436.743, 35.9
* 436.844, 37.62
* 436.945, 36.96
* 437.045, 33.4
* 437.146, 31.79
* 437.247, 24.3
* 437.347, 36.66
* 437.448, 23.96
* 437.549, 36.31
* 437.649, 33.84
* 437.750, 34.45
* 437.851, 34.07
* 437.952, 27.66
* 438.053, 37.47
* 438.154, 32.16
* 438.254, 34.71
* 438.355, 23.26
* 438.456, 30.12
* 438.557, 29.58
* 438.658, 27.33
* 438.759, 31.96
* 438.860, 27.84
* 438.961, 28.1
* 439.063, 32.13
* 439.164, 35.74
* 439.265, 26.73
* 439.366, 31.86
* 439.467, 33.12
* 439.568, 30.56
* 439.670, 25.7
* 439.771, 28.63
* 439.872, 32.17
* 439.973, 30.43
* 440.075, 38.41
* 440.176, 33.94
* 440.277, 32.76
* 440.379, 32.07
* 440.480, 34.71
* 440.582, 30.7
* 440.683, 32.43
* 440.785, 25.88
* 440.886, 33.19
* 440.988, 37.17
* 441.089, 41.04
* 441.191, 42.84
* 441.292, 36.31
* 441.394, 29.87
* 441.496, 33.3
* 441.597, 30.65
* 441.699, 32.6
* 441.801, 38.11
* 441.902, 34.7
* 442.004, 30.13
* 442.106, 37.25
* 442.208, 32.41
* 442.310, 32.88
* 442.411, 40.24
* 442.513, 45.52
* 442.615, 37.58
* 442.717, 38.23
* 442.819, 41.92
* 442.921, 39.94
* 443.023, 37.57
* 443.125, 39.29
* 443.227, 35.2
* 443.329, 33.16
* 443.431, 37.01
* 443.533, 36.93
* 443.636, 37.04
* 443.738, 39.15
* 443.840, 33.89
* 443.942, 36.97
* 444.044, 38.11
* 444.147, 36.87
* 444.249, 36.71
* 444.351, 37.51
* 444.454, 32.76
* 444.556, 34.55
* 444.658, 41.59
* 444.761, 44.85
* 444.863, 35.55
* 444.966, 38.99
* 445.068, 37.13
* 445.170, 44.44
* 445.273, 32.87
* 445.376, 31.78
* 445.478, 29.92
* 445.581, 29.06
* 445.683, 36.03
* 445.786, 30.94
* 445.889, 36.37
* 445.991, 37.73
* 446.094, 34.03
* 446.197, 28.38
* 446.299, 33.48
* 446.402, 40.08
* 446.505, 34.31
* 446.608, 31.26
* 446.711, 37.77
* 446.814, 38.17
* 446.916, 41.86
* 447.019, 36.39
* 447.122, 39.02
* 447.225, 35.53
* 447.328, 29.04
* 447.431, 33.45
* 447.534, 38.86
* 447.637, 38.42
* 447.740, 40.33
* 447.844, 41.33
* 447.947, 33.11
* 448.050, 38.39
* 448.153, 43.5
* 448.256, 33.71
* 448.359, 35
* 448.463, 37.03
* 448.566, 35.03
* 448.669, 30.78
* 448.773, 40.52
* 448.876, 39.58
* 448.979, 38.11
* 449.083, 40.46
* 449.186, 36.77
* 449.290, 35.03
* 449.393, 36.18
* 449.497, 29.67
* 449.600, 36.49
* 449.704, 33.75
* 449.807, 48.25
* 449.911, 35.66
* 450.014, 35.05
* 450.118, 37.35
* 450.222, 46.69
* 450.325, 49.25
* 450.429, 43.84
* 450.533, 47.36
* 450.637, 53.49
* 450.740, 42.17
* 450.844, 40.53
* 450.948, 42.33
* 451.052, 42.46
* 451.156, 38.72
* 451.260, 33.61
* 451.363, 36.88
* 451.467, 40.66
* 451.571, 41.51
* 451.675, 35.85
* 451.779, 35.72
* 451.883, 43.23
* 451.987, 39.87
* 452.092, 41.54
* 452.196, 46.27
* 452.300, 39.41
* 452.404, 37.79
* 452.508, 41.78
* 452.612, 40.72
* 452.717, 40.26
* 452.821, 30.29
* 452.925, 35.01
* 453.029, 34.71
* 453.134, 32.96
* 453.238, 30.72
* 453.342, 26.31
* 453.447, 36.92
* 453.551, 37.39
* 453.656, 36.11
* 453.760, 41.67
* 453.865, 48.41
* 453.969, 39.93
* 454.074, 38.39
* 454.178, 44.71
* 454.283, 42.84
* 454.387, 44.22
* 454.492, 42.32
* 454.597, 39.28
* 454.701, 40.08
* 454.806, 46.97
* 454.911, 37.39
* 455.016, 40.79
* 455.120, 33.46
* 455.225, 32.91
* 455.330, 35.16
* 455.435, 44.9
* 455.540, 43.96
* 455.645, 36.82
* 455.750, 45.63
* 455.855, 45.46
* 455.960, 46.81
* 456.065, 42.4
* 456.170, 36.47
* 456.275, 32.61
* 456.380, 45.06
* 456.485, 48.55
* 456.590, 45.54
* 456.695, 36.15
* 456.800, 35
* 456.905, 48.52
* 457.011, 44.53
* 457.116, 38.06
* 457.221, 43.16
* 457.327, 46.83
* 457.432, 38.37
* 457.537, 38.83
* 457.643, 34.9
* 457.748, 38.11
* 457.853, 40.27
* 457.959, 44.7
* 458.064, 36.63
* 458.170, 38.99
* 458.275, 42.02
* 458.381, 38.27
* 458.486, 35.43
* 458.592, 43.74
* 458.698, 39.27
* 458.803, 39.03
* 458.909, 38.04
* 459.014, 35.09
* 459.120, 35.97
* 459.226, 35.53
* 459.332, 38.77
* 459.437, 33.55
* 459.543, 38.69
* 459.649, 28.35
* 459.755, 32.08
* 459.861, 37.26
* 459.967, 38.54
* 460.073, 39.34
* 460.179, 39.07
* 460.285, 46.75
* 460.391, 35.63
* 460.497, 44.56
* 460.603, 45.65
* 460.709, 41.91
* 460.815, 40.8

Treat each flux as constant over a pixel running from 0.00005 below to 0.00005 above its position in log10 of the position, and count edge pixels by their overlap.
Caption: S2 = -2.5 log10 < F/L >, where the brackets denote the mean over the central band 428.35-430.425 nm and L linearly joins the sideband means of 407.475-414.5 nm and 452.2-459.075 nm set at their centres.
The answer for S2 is 0.34 mag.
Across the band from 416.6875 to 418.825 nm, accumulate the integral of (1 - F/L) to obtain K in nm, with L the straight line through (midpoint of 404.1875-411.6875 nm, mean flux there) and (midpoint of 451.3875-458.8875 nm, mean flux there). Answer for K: 0.26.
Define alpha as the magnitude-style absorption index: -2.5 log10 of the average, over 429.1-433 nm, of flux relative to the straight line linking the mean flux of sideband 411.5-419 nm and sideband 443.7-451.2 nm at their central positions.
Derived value 0.230 mag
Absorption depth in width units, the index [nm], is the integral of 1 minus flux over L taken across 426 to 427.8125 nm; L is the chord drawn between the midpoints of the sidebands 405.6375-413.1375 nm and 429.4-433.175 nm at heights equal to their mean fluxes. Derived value -0.13 nm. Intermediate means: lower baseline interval 27.1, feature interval 28.6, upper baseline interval 26.6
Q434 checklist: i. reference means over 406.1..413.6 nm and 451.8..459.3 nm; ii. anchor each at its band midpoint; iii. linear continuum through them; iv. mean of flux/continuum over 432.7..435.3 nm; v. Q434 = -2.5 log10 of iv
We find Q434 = 0.10 mag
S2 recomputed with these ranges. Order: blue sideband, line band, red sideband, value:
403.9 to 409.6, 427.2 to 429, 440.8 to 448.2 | 0.195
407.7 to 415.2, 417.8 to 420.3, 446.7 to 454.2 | 0.072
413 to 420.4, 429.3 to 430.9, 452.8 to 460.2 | 0.379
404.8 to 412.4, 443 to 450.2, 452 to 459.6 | 0.018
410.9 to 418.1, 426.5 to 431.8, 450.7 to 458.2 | 0.242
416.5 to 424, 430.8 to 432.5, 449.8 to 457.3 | 0.152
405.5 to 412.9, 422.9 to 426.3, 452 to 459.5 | 0.055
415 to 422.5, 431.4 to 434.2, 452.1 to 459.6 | 0.044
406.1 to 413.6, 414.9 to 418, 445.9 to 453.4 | 0.090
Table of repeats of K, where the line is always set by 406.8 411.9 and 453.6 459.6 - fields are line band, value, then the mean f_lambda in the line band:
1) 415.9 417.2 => 0.10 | 27.1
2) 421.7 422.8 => 0.14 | 27.1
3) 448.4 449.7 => 0.07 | 36.2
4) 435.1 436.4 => 0.03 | 33.8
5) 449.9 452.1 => -0.14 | 41.2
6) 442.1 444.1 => -0.05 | 37.5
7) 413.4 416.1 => 0.17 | 27.1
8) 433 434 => 0.07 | 31.6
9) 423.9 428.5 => 0.34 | 29.6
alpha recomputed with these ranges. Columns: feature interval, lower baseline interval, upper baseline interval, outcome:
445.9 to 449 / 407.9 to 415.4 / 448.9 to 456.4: 0.046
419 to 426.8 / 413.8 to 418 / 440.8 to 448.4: -0.016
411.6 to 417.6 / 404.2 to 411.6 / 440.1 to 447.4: 0.062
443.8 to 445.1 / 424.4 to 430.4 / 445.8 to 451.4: -0.043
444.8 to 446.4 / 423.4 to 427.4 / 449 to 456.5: 0.072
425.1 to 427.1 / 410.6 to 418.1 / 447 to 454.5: 0.054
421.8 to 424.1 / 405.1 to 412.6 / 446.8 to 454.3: 0.124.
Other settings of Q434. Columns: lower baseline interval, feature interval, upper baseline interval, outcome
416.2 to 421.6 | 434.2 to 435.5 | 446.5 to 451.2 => 0.10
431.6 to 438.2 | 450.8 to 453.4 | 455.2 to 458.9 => 0.02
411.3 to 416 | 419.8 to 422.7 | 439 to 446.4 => 0.01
